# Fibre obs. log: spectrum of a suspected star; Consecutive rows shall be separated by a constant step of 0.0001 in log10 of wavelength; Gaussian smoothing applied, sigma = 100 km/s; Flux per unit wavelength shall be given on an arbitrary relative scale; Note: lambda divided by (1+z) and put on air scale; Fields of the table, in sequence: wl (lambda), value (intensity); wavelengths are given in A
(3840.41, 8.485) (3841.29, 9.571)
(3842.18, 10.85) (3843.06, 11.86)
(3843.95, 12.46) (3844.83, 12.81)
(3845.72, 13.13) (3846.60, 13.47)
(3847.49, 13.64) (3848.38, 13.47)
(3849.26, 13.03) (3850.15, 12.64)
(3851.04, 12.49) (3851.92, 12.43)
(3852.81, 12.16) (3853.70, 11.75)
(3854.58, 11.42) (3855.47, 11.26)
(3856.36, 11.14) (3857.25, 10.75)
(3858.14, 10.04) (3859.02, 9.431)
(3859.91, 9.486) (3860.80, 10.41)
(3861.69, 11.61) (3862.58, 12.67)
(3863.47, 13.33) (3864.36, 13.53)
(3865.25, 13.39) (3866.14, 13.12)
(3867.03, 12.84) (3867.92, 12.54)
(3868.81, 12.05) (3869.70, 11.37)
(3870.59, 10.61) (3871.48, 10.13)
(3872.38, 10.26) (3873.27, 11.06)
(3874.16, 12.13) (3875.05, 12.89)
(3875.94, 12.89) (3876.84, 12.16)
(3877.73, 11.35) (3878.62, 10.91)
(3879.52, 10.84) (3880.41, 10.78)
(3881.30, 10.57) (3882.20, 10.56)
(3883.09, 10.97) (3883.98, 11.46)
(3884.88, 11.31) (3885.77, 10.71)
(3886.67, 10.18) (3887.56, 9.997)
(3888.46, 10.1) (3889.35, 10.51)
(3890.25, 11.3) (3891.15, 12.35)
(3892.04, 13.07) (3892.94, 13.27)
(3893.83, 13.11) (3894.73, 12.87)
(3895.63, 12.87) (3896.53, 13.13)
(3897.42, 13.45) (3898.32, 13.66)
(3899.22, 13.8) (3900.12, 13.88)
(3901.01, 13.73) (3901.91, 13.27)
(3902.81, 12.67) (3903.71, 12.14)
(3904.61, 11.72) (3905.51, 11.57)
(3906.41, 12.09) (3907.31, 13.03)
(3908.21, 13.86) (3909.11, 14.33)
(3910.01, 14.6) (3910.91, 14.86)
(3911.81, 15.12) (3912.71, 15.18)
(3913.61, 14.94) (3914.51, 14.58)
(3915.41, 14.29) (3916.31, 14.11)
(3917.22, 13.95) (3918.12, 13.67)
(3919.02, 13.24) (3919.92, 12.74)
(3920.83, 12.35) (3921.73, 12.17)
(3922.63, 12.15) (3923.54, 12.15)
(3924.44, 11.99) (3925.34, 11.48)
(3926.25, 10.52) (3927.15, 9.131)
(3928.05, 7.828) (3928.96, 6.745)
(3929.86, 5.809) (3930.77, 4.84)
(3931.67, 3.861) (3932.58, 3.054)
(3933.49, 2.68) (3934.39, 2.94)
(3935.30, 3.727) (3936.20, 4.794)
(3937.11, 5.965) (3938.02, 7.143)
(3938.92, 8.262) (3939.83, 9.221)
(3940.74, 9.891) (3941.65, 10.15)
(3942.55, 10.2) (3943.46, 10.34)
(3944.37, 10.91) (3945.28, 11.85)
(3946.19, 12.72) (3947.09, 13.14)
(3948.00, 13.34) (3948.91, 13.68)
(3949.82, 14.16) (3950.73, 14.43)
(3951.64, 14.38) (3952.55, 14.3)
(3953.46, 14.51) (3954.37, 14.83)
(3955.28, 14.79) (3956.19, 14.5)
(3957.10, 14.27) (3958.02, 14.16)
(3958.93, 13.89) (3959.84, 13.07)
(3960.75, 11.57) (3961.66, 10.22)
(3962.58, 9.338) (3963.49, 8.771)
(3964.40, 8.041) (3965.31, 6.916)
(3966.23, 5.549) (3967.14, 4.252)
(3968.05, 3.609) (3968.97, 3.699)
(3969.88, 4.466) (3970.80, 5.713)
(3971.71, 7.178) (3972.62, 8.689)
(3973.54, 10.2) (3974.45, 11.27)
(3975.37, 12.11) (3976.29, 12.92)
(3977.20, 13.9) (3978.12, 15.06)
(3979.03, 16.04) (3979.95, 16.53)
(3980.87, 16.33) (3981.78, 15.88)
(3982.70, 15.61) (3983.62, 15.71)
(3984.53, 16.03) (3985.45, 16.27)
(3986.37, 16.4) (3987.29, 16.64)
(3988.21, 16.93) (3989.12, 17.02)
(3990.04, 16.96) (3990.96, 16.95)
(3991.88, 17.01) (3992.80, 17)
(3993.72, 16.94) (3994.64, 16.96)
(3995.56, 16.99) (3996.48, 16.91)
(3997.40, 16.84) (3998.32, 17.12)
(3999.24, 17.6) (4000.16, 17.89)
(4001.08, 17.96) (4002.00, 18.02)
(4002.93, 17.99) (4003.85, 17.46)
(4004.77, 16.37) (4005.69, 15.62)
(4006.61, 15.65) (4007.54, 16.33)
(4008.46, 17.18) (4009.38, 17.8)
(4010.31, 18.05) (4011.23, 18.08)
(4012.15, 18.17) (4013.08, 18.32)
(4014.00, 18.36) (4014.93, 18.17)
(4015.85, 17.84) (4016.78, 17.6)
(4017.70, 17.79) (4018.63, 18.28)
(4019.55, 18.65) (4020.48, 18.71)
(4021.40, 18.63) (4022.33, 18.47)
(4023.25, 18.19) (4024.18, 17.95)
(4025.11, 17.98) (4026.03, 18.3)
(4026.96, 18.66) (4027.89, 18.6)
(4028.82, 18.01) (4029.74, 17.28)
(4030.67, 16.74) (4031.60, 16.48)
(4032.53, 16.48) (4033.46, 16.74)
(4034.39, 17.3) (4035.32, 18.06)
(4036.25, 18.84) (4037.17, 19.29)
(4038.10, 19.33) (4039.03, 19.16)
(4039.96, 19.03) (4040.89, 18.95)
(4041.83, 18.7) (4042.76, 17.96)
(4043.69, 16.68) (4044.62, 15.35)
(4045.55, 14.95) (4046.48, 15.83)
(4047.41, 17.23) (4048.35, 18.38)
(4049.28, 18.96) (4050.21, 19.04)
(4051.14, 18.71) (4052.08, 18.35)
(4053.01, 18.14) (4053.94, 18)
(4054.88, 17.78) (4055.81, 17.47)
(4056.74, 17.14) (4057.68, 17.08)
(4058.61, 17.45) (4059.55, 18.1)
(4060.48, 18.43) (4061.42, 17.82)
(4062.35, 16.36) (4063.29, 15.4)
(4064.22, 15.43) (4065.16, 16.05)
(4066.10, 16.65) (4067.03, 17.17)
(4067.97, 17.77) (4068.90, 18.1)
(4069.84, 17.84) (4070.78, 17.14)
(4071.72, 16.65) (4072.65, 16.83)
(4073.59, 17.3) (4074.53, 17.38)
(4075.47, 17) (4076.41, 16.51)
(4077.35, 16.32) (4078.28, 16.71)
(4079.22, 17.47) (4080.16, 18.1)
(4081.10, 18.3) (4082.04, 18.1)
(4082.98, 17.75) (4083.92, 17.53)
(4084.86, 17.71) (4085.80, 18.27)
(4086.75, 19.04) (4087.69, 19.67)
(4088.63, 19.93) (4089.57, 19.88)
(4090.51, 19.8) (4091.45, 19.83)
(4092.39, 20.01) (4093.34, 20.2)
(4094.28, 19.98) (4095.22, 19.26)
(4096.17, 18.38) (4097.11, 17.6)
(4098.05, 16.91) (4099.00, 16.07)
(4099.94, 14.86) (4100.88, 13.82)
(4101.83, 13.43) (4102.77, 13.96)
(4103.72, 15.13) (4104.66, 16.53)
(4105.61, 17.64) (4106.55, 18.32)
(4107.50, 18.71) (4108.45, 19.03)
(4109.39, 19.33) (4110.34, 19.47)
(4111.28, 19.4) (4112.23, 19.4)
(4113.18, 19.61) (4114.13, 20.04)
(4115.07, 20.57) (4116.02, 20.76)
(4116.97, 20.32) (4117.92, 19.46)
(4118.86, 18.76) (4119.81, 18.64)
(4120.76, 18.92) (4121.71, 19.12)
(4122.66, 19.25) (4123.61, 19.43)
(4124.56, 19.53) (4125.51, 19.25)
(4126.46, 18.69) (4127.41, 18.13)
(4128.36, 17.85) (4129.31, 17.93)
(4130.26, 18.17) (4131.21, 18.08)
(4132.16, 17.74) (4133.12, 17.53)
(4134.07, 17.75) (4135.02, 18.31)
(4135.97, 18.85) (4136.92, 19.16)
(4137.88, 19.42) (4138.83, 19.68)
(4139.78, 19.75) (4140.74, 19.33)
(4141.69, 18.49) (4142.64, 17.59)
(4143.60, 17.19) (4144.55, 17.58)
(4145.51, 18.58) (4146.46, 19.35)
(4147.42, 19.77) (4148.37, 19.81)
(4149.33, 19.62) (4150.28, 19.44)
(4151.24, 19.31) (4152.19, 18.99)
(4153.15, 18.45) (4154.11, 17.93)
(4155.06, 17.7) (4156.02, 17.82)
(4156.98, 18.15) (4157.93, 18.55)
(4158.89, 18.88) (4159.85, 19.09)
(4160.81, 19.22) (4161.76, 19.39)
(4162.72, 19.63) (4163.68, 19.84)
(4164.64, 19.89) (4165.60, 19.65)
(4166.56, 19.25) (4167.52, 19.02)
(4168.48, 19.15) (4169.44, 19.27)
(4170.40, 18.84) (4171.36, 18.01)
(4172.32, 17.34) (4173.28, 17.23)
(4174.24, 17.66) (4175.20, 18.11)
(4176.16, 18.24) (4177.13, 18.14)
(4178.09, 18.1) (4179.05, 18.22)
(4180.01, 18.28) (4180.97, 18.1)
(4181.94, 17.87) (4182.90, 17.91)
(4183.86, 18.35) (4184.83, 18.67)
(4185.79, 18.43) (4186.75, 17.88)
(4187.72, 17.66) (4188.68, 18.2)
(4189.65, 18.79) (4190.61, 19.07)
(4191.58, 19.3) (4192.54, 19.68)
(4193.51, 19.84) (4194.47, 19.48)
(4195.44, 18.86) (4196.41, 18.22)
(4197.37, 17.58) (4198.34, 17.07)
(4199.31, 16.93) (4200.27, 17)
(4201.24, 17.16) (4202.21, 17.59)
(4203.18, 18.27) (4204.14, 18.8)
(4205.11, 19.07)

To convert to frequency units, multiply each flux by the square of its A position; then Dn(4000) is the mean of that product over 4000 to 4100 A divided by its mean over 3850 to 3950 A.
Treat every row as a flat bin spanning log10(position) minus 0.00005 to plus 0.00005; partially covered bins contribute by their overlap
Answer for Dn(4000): 1.7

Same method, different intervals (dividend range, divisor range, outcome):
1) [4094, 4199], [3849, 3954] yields 1.82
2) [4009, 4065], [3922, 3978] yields 1.91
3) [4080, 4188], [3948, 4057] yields 1.26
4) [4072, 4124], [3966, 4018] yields 1.28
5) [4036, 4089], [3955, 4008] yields 1.34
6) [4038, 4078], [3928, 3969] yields 1.92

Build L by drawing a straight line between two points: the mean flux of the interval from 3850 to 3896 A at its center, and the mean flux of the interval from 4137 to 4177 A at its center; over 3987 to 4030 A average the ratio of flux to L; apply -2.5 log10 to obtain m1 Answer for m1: -0.17 mag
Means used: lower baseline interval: 11.6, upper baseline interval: 18.8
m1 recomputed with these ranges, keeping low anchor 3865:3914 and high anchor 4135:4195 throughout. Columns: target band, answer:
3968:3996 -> 0.055 mag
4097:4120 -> -0.031 mag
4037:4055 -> -0.129 mag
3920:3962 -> 0.286 mag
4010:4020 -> -0.189 mag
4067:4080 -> -0.038 mag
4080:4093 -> -0.121 mag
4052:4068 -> -0.062 mag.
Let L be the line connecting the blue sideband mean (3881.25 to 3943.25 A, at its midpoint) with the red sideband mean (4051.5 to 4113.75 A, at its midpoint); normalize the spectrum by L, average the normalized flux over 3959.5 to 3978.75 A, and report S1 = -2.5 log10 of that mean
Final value 0.43 mag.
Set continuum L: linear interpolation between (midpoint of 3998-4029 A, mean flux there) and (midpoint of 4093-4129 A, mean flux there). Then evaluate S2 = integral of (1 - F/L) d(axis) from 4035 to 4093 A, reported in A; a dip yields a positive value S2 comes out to 0.8 A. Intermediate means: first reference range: 17.8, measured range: 17.8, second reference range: 18.3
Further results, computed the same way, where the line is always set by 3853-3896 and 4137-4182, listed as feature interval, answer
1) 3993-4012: -3.2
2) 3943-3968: 3.2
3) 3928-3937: 5.9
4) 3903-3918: -1.6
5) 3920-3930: 1.8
